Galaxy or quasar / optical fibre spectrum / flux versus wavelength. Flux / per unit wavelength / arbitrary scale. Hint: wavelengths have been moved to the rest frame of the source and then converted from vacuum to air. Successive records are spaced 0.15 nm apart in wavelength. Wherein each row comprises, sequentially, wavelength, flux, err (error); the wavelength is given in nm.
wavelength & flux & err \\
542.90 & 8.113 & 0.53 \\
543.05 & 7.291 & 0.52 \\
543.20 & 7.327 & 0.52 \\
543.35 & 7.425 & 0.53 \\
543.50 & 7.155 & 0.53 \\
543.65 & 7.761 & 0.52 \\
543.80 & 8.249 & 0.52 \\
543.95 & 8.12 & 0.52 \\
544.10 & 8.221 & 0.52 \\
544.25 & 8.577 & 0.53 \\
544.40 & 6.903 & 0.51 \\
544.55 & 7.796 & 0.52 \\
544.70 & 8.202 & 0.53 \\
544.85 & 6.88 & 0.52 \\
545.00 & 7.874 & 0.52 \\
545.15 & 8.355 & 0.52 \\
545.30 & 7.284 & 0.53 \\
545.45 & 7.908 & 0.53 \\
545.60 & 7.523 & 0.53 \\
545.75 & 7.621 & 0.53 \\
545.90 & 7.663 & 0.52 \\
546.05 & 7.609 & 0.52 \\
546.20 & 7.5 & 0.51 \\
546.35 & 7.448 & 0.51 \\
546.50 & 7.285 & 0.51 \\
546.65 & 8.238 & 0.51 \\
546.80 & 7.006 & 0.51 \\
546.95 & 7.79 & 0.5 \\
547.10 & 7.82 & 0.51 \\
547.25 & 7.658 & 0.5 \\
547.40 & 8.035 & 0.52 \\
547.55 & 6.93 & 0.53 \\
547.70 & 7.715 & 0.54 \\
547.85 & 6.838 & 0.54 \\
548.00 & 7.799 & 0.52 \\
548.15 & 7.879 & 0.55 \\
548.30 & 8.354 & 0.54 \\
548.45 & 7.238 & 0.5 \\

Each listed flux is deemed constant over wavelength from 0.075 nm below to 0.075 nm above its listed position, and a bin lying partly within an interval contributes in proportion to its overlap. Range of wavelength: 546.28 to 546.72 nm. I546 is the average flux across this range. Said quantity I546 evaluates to 7.65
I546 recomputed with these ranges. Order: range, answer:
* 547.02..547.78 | 7.63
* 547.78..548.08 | 7.34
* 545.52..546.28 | 7.58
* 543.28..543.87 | 7.64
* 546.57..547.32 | 7.7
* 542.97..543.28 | 7.32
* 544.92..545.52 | 7.85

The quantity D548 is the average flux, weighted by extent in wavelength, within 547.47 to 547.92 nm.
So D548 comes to 7.17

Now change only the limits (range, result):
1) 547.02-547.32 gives 7.74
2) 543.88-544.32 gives 8.31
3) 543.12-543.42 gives 7.37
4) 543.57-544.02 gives 8.03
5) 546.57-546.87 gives 7.63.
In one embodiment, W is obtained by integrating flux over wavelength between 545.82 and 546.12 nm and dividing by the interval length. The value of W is 7.64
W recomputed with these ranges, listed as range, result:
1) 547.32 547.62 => 7.49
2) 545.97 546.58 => 7.47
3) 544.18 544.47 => 7.74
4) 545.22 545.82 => 7.59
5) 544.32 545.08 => 7.54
